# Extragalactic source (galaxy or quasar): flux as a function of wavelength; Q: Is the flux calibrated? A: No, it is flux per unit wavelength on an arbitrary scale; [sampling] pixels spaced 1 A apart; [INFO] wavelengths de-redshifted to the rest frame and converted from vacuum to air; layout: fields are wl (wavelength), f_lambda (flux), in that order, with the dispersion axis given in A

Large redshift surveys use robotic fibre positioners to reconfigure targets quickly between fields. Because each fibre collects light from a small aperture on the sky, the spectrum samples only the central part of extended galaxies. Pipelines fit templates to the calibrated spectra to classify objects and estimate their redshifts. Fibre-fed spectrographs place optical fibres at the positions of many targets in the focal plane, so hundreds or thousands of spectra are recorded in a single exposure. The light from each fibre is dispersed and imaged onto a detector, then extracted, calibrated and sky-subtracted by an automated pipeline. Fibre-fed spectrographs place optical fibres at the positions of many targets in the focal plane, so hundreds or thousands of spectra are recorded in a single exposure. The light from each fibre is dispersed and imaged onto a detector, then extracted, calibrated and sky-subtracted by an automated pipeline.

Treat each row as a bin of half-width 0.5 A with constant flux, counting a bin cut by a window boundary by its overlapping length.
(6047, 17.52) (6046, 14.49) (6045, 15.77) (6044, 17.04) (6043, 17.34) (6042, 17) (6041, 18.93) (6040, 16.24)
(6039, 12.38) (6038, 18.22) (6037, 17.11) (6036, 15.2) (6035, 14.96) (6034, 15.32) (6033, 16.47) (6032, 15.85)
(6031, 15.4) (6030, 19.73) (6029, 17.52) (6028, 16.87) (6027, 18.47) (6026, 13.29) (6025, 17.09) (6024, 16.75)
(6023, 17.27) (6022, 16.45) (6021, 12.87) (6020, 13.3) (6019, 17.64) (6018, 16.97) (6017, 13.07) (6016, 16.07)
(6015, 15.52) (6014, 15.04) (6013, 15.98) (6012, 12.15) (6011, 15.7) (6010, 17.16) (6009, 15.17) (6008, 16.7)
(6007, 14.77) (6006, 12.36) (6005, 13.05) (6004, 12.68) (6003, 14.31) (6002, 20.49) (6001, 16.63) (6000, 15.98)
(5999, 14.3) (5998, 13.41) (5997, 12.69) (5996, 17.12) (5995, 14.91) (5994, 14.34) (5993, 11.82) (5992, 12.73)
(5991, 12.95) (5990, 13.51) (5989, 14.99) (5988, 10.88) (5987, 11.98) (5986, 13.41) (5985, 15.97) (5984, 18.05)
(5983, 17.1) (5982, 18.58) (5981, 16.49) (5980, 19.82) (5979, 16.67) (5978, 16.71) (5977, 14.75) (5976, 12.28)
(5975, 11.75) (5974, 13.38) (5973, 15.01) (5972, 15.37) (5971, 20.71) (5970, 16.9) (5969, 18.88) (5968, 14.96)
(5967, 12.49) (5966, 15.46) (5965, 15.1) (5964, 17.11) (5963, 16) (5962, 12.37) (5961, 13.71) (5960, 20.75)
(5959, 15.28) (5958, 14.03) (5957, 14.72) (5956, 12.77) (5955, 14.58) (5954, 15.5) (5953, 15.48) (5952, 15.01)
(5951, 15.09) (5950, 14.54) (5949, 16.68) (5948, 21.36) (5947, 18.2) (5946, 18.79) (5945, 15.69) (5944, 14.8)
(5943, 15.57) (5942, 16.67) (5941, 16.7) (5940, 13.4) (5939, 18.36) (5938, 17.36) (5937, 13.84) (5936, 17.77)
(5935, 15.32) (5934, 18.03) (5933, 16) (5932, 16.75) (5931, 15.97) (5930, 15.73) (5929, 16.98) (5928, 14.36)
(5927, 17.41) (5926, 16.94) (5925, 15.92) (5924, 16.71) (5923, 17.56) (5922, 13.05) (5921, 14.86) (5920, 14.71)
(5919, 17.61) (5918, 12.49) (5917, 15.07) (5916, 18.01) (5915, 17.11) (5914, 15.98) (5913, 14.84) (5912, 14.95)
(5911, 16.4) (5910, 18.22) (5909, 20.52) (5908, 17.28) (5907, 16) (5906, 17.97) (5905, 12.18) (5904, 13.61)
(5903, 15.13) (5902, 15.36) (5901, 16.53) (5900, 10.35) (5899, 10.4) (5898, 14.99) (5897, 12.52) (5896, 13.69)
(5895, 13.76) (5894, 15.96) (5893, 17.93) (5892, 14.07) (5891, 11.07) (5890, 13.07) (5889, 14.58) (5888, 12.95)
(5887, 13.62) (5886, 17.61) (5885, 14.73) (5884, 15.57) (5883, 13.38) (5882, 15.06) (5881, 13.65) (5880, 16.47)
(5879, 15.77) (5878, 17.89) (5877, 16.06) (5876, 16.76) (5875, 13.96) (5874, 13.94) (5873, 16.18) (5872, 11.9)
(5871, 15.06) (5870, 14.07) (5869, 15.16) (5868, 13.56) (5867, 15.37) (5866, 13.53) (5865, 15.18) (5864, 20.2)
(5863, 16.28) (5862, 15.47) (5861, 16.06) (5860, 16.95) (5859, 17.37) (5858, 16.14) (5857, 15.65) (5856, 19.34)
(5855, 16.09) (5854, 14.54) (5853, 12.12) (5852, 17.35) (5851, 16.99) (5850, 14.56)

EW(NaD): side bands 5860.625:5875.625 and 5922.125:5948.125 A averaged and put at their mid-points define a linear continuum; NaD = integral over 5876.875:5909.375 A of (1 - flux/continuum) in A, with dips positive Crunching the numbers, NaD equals 1.7 A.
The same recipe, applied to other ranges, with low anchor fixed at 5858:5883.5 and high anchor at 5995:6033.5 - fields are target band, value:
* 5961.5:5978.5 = 0.3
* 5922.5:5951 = -1.9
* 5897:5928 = -0.1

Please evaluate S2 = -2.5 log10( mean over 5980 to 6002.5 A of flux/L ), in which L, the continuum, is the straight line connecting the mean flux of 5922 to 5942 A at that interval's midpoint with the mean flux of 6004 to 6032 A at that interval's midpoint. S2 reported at 0.05 mag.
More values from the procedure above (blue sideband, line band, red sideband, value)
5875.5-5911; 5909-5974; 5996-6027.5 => -0.06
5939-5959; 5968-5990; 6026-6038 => 0.03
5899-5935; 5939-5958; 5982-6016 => -0.03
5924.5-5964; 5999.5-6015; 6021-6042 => 0.07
